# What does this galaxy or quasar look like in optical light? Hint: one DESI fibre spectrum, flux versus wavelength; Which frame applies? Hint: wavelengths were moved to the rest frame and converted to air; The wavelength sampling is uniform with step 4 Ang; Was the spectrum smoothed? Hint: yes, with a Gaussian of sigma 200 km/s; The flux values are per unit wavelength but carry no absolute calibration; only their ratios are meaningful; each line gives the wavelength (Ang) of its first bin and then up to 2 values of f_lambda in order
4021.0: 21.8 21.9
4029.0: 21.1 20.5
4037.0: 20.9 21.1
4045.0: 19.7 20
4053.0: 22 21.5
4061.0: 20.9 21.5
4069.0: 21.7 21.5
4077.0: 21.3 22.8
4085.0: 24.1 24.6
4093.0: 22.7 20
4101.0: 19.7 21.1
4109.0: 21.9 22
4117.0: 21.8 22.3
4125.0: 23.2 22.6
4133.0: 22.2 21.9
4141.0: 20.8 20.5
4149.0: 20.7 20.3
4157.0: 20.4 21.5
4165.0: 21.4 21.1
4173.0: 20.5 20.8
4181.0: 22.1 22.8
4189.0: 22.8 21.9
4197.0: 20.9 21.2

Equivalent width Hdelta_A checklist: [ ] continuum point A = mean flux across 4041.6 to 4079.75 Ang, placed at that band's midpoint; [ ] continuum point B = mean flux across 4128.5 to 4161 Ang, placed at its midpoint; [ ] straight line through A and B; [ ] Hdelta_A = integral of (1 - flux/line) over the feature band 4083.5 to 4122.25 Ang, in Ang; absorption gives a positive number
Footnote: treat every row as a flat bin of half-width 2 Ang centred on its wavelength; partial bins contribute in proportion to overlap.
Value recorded -1.6 Ang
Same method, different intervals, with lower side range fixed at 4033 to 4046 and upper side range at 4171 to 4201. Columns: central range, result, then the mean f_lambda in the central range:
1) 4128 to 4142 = -0.4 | 21.9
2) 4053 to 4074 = -0.7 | 21.5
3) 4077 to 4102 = -1.6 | 22.3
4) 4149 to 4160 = 0.5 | 20.5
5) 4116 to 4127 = -0.7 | 22.5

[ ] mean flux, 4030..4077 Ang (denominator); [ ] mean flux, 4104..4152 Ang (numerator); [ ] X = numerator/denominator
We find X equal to 1.0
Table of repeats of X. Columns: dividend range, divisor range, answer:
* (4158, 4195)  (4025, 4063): 1.03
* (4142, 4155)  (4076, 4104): 0.93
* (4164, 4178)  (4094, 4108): 1.02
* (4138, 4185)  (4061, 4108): 0.96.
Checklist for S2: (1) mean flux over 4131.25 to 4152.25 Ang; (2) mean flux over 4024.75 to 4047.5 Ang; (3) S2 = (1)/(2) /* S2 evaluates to 1.0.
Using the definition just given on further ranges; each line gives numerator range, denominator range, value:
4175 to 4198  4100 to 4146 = 1.01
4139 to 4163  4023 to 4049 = 1.00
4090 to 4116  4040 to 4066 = 1.02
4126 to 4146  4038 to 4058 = 1.04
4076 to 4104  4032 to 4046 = 1.08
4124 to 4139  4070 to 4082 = 1.03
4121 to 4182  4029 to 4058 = 1.03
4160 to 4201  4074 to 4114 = 0.98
